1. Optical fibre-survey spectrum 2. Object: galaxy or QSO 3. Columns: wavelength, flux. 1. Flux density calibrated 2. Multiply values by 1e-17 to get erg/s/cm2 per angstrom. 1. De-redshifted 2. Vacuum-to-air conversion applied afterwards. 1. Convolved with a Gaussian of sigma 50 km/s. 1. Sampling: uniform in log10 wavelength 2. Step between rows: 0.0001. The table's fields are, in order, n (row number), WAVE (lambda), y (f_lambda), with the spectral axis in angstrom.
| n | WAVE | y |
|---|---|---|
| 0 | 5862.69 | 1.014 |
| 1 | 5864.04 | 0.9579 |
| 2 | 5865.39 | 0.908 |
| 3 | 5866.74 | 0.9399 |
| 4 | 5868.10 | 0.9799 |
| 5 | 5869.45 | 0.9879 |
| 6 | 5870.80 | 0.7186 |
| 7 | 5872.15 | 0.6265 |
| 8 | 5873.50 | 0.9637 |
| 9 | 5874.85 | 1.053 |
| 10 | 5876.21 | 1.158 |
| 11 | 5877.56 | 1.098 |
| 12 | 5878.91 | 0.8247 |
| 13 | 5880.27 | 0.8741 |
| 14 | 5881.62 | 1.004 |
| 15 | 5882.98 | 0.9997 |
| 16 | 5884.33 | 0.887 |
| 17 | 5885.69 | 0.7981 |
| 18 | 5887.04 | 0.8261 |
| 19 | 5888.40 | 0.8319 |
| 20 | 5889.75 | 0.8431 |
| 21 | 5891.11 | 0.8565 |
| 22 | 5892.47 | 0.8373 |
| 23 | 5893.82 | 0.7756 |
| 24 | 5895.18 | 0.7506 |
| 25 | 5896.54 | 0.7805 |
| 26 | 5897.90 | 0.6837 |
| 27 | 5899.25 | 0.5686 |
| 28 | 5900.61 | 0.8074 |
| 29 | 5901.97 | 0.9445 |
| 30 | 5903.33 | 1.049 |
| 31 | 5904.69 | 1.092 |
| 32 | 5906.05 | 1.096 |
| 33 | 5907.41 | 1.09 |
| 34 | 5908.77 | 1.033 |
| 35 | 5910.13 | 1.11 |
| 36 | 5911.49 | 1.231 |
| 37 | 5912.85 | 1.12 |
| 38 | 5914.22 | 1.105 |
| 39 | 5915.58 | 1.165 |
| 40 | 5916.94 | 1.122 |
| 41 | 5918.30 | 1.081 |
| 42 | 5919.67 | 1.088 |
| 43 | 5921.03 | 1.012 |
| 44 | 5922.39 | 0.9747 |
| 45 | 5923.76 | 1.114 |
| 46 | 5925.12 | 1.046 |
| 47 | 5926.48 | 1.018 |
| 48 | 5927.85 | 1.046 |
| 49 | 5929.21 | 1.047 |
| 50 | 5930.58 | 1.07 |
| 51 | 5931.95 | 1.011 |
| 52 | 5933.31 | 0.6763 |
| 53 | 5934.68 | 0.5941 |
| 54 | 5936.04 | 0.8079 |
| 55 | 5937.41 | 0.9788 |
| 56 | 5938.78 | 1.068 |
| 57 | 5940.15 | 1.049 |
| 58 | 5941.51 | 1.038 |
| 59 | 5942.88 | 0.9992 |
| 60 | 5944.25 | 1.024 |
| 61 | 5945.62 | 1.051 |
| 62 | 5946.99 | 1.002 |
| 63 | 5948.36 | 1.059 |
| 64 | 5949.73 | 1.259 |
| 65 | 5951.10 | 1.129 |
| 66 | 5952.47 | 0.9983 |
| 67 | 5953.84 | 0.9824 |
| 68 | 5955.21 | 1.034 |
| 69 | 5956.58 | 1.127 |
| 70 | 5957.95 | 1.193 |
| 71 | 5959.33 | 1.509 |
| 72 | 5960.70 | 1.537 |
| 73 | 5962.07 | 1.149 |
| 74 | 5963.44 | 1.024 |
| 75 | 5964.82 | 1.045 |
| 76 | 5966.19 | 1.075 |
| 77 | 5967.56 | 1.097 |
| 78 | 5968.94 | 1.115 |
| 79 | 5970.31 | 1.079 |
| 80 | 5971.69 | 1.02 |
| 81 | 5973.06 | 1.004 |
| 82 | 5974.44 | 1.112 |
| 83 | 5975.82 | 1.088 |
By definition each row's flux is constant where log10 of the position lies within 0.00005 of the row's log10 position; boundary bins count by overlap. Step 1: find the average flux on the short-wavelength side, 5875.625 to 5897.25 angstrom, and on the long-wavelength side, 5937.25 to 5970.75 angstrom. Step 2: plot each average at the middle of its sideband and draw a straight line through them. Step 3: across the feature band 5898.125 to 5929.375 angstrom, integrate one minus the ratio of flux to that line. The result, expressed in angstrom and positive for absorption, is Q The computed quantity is -2.00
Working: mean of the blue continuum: 0.882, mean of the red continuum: 1.11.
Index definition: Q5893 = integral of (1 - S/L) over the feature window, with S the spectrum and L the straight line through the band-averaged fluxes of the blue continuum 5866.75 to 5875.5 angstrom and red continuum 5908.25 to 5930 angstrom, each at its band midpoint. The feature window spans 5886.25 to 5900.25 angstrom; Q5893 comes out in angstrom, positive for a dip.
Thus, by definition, 2.9 angstrom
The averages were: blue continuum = 0.892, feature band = 0.777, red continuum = 1.08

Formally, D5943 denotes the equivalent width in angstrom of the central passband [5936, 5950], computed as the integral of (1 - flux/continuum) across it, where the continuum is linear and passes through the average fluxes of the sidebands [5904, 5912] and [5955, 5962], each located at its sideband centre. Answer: 2.2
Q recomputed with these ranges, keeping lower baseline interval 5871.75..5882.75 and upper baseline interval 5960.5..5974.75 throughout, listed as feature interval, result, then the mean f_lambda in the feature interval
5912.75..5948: 1.0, 1.01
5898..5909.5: 0.6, 0.947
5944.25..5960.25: -0.7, 1.12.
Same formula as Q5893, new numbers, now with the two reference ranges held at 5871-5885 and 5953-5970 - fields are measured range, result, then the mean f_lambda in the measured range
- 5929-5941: 1.9 angstrom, 0.919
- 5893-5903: 2.2 angstrom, 0.77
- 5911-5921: -0.8 angstrom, 1.12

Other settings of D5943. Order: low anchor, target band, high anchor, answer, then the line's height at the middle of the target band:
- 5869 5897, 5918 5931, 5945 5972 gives -0.42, 1.02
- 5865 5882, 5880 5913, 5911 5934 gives 2.58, 0.989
